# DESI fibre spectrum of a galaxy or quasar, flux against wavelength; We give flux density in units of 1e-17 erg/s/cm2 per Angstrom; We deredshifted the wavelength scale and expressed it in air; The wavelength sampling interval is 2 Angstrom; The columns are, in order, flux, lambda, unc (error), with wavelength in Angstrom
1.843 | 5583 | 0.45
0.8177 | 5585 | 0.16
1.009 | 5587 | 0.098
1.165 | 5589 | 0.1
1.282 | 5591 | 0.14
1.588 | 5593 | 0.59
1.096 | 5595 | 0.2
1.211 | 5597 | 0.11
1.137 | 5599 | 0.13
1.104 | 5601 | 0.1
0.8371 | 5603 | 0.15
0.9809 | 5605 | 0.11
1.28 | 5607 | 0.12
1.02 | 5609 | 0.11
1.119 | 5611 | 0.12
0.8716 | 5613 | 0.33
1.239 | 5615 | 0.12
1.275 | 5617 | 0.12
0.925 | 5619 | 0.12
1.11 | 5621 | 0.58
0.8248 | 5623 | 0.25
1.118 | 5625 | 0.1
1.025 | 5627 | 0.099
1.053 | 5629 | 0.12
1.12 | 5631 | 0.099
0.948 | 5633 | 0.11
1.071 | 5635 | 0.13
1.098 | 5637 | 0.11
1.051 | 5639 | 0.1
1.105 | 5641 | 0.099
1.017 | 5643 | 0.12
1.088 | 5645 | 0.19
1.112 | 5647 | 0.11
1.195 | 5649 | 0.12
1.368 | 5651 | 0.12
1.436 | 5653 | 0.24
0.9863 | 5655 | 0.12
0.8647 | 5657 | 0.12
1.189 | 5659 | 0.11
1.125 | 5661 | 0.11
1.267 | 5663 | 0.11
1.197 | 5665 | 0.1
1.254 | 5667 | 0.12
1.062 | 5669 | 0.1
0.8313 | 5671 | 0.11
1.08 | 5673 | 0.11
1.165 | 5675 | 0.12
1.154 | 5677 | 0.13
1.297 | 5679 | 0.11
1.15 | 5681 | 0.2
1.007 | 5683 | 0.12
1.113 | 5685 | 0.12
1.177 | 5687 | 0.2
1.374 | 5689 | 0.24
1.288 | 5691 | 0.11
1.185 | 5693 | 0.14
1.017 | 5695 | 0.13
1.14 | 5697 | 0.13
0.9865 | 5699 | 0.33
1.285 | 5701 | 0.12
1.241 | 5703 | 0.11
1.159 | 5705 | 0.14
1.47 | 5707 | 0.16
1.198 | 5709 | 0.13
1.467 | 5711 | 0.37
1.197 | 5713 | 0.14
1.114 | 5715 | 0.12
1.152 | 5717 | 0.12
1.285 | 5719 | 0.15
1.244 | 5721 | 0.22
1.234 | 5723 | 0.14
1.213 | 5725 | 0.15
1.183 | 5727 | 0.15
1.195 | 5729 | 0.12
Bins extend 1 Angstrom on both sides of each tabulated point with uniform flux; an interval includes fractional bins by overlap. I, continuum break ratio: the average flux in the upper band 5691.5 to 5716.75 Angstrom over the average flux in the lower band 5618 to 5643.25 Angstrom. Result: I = 1.16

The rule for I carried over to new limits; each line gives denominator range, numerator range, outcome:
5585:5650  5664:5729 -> 1.09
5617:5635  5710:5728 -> 1.19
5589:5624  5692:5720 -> 1.08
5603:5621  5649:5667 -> 1.10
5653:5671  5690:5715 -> 1.09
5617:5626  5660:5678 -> 1.10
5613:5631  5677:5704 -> 1.10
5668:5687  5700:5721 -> 1.14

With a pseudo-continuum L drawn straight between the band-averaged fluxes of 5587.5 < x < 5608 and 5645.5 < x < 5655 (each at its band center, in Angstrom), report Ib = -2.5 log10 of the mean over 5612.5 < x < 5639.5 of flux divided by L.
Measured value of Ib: 0.142 mag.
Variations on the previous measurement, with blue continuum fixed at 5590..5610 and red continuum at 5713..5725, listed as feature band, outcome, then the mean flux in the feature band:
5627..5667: 0.05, 1.12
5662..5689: 0.04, 1.14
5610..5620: 0.07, 1.09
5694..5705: 0.06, 1.14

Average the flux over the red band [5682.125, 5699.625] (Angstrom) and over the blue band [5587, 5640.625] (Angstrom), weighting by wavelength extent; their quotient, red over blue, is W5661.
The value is 1.05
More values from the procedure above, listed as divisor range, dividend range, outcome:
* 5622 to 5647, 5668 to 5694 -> 1.09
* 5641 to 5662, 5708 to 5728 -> 1.08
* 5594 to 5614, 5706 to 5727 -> 1.18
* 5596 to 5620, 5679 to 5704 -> 1.08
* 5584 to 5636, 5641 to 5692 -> 1.06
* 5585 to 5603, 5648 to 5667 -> 1.02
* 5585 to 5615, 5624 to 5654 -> 1.00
